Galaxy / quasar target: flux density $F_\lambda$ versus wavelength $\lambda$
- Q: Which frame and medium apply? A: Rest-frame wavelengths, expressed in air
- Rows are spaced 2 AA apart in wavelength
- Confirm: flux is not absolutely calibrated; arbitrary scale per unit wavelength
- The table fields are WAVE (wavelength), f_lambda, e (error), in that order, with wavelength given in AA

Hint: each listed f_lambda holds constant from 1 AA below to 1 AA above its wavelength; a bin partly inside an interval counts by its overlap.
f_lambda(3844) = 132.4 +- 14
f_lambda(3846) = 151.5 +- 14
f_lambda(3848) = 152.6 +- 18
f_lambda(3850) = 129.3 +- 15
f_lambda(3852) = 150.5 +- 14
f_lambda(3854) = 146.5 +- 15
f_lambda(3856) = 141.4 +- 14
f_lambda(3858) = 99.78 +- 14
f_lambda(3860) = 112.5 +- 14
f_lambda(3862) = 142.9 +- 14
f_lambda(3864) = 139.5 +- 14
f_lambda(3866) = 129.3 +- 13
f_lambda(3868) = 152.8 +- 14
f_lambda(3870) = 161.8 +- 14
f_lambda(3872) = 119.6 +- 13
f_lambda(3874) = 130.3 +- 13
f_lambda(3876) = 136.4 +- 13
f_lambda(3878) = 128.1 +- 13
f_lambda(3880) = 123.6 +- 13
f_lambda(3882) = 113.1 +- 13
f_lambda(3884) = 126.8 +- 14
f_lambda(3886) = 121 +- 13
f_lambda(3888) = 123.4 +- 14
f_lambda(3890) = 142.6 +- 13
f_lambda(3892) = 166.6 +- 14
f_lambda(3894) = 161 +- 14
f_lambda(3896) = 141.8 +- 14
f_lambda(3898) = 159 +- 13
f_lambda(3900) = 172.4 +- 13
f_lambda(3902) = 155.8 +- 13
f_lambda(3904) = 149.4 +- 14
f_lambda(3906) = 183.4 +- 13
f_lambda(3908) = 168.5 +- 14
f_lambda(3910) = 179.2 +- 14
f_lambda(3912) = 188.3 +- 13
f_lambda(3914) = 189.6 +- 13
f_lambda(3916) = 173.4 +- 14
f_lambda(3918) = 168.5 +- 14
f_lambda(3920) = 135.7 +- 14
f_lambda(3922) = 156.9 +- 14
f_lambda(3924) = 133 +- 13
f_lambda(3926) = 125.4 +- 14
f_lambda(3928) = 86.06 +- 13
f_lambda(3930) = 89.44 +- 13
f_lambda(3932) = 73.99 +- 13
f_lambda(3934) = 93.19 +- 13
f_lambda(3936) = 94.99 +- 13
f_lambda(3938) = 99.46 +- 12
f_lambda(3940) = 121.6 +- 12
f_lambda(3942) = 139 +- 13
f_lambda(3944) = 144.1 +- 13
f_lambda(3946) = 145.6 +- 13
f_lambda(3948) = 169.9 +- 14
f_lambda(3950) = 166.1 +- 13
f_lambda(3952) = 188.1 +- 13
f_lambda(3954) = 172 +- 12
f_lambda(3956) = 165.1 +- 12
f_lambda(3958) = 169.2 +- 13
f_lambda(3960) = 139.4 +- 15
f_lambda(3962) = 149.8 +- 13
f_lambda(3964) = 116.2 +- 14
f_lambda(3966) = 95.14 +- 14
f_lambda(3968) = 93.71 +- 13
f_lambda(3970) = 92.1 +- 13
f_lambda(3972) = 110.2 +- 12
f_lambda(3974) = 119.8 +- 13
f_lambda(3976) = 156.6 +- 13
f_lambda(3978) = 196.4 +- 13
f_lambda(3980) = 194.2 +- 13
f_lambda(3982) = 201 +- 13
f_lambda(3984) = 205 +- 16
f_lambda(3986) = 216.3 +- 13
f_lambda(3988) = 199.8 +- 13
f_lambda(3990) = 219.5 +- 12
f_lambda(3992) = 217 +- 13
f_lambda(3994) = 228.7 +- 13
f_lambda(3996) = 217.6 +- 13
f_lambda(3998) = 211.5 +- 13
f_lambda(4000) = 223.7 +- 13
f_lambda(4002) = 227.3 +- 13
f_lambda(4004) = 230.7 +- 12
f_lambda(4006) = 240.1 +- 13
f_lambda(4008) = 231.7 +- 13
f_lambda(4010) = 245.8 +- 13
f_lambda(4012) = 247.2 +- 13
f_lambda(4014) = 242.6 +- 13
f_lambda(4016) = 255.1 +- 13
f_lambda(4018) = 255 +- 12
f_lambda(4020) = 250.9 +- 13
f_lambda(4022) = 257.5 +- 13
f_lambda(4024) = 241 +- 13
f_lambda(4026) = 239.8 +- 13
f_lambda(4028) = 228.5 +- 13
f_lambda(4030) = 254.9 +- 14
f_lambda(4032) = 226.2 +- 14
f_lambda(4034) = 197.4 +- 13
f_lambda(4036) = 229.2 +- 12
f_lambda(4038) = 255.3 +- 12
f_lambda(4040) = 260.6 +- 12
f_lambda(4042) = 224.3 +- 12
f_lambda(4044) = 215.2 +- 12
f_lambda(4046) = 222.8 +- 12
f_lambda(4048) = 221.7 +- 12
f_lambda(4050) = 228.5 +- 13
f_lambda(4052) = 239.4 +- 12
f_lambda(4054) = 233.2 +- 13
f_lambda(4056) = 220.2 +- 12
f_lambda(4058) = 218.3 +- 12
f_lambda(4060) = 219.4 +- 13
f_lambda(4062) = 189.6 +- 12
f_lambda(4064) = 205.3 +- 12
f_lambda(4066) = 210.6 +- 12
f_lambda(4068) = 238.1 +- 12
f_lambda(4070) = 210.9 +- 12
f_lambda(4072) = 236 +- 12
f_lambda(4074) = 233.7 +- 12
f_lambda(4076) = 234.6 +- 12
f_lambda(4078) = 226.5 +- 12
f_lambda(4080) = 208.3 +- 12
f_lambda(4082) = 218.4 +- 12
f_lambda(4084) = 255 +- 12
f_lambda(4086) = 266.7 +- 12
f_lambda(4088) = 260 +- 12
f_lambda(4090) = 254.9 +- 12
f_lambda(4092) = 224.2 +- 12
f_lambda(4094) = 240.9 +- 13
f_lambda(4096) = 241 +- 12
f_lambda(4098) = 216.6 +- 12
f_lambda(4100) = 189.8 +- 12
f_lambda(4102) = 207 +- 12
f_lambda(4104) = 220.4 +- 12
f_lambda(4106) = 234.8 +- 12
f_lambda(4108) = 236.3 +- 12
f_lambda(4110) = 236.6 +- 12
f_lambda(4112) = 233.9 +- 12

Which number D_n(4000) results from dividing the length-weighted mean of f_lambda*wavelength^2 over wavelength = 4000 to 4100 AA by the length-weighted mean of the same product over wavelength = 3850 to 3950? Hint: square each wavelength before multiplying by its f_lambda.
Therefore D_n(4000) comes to 1.80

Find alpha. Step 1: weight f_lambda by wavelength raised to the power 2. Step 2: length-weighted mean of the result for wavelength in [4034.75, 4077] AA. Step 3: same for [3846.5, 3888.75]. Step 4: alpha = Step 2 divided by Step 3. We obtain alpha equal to 1.87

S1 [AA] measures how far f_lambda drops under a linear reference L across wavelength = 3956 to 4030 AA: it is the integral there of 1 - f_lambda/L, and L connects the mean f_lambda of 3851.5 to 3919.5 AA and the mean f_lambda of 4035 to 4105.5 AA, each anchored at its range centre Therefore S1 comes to -1.4 AA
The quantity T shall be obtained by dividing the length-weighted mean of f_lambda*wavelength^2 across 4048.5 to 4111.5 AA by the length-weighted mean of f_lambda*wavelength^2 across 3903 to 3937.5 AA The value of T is 1.76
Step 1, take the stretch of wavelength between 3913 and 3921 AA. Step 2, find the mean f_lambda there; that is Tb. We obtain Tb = 167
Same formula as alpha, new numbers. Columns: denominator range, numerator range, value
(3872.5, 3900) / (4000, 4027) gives 1.88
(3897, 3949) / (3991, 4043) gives 1.74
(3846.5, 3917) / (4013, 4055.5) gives 1.75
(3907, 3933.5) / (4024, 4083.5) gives 1.70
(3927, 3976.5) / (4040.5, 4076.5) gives 1.84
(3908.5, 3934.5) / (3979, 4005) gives 1.60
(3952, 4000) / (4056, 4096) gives 1.41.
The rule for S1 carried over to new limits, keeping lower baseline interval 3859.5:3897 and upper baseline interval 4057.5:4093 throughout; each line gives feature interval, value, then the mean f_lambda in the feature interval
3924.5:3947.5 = 7.2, 112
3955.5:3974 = 5.4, 124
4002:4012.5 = -2.2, 238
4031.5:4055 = -1.8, 230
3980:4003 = -3.1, 214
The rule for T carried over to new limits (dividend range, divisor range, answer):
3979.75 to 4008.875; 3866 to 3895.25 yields 1.70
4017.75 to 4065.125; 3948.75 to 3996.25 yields 1.42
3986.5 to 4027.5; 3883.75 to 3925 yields 1.56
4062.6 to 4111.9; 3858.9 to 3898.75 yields 1.87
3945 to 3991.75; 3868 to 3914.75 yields 1.12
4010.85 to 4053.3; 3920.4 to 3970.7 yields 1.92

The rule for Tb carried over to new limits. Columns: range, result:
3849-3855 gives 142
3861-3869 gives 141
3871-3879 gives 129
